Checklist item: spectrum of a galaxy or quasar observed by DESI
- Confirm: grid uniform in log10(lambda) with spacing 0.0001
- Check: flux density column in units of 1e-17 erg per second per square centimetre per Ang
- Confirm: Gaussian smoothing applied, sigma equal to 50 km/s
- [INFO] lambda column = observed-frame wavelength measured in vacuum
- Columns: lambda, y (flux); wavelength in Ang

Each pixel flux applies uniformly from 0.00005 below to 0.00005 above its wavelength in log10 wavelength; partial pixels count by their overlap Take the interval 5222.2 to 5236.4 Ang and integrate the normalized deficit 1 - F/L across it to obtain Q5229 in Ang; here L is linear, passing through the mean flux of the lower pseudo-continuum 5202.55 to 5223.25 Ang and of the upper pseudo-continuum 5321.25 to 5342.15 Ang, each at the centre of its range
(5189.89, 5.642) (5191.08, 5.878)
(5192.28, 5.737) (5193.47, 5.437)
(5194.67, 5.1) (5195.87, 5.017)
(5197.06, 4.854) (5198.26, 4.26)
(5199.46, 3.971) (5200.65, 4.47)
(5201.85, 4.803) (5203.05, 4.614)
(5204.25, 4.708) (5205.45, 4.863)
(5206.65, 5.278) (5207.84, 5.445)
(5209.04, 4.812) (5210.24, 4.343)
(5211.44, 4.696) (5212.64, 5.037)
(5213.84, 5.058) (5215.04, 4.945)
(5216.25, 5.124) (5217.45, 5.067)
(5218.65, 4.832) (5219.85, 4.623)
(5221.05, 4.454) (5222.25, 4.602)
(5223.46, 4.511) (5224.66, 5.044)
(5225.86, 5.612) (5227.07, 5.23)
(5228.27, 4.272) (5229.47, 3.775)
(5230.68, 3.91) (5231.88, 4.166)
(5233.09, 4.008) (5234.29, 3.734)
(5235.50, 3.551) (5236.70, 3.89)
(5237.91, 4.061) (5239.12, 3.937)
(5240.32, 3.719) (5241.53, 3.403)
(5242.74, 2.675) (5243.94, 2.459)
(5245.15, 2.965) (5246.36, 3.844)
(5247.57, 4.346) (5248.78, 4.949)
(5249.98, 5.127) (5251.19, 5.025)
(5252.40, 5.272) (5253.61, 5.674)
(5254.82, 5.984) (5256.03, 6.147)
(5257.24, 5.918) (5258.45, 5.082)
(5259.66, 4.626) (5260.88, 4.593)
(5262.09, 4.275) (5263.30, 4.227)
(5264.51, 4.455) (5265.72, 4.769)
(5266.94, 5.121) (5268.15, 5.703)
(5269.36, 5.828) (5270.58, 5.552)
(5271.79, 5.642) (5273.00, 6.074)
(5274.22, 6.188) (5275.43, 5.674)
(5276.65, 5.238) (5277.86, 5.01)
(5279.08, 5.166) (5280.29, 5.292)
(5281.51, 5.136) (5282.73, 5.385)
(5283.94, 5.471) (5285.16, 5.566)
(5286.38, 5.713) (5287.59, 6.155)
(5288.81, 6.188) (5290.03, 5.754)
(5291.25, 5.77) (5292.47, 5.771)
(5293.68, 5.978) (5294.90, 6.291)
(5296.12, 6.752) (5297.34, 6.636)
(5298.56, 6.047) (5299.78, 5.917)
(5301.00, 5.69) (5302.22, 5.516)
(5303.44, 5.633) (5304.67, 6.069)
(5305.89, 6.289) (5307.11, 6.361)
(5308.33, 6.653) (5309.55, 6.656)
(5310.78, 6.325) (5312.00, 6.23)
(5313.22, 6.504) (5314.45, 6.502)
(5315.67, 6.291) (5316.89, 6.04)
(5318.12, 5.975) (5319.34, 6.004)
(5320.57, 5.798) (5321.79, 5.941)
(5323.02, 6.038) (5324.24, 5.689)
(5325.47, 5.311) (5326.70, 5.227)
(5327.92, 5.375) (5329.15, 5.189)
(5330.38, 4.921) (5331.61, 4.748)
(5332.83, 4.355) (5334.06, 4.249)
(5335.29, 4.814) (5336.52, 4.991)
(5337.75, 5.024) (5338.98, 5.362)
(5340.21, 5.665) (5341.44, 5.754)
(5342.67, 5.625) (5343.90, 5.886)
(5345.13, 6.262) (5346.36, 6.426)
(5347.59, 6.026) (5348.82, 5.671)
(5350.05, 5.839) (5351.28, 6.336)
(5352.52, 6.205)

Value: 1.6 Ang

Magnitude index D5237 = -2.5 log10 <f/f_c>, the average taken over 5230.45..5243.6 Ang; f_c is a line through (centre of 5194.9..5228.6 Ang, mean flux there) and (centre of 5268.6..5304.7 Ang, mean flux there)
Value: 0.35 mag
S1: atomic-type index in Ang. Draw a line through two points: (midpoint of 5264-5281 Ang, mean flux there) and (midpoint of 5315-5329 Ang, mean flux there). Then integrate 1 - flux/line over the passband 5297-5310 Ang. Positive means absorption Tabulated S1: -1.1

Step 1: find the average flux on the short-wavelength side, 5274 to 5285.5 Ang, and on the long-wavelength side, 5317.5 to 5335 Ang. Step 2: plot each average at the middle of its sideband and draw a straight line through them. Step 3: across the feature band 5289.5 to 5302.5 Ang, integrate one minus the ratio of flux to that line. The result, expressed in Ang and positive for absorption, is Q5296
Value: -1.6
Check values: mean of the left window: 5.38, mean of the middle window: 6.03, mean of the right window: 5.33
